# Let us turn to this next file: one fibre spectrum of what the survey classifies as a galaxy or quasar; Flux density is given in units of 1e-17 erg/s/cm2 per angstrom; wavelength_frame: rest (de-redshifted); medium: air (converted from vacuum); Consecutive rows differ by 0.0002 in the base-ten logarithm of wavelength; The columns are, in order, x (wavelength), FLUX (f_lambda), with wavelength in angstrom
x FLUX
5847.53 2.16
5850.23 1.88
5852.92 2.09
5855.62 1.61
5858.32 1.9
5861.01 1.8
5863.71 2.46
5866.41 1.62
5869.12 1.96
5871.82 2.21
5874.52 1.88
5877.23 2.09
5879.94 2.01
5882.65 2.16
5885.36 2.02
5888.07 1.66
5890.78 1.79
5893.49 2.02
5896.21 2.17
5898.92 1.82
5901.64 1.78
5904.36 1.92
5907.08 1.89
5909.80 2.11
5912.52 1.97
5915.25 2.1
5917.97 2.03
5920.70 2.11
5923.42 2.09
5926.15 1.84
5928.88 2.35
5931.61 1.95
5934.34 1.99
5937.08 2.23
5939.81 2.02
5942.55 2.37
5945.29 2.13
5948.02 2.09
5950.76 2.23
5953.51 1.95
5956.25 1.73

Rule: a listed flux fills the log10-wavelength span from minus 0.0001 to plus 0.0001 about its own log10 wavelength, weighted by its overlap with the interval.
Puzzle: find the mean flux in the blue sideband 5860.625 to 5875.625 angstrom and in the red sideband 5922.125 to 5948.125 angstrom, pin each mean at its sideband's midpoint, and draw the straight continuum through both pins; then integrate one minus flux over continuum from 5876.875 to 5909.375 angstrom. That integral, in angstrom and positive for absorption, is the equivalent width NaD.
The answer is 1.5 angstrom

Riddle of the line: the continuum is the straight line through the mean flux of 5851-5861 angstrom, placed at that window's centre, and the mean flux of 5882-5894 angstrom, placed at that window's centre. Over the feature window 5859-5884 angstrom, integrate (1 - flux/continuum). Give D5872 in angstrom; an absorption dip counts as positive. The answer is -1.8 angstrom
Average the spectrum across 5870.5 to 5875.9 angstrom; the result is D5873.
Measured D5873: 2.04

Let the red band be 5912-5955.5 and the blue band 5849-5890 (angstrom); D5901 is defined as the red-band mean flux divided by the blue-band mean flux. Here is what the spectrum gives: 1.07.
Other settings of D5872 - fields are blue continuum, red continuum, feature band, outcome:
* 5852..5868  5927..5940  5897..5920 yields 0.9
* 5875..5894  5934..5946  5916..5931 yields 0.2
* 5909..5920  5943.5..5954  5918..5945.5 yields -0.2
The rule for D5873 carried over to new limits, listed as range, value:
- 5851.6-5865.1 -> 1.97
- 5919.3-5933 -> 2.07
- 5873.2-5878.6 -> 1.98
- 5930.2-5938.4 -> 2.06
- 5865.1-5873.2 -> 1.93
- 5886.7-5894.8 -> 1.82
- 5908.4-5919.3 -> 2.05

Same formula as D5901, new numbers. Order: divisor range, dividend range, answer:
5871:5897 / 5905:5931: 1.03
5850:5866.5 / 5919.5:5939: 1.08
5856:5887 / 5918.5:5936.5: 1.03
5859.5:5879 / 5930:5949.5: 1.06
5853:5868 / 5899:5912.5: 1.01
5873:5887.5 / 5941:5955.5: 1.06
